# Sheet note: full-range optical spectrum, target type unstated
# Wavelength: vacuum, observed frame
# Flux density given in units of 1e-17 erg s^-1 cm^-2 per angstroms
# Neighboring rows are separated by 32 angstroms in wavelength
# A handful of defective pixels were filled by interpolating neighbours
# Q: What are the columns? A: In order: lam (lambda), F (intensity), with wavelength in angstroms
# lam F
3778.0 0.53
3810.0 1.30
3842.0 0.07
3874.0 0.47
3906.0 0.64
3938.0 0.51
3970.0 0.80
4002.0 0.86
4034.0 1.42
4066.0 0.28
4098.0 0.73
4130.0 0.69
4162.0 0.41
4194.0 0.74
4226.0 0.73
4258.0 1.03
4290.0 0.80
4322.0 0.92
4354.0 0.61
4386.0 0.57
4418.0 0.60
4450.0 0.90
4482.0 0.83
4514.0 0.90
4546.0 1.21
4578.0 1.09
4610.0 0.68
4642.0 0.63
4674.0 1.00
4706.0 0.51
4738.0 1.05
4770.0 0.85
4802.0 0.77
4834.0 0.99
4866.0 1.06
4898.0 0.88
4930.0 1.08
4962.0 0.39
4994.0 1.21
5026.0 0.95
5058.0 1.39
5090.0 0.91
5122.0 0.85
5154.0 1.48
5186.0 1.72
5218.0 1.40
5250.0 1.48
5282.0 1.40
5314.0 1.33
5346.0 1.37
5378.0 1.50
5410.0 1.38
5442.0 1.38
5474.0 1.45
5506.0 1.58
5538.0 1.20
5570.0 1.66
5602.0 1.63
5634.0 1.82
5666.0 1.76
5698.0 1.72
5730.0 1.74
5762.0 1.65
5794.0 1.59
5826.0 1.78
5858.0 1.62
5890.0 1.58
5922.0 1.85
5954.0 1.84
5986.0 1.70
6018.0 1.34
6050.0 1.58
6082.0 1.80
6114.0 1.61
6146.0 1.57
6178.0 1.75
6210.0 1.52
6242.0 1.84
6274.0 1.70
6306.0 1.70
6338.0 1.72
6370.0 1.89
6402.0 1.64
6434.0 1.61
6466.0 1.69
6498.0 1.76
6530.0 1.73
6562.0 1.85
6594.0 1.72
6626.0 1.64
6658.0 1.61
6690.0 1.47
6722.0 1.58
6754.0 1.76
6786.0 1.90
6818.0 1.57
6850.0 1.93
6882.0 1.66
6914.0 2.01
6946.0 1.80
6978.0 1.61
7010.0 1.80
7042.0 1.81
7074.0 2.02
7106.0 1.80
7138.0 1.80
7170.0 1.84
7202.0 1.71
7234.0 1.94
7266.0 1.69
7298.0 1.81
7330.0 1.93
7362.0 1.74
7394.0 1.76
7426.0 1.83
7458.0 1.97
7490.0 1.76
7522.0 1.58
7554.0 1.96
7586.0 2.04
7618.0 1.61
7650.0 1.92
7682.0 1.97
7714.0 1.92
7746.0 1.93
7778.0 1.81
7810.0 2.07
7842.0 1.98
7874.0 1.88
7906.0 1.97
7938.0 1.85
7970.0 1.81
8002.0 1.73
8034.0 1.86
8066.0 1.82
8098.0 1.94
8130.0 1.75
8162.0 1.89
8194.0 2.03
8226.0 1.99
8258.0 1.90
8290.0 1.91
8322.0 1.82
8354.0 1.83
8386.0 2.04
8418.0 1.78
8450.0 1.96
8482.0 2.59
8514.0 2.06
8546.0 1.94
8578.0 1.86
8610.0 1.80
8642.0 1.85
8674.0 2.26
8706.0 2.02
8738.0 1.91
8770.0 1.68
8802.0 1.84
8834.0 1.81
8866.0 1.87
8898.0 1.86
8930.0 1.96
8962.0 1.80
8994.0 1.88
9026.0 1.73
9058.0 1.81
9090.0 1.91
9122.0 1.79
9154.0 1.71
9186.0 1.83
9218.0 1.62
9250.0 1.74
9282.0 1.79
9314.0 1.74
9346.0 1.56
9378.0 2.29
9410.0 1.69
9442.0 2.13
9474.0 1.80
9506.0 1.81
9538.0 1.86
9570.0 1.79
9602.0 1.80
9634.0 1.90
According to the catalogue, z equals 0.29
